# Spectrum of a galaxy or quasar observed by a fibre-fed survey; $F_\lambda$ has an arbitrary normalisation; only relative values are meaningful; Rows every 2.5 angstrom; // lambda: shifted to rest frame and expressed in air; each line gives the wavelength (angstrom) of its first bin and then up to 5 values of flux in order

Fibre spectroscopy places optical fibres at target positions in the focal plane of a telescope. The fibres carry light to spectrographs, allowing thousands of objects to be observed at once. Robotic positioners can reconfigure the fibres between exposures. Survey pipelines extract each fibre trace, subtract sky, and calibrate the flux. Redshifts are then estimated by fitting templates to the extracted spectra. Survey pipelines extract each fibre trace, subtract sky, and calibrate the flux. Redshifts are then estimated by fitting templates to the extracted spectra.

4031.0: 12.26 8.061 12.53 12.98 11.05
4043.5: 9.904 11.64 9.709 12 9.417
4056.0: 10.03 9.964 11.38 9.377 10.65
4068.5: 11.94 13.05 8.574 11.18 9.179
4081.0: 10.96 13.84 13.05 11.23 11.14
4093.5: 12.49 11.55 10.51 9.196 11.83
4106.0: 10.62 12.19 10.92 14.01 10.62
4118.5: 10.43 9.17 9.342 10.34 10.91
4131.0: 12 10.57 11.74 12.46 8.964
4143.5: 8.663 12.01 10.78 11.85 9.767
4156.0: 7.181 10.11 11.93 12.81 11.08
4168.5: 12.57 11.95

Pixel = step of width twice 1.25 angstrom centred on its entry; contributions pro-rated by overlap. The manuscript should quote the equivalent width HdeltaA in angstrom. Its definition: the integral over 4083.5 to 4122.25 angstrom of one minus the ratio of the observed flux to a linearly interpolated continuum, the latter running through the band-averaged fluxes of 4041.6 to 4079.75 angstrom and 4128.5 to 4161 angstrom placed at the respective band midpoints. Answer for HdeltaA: -2.9 angstrom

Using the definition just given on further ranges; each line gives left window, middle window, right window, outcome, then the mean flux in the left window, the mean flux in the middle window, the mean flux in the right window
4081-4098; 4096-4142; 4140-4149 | 0.3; 12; 10.9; 10.1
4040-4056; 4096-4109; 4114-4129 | -0.6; 10.6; 10.9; 10.3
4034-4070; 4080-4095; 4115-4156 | -2.0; 10.9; 12.1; 10.5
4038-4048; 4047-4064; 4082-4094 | 1.7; 11.1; 10.3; 12.3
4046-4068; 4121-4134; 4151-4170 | 0.3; 10.4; 10.5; 10.9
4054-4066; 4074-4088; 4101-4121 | -1.1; 10.2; 11.5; 11.2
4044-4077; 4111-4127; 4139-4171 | 0.0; 10.7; 10.7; 10.7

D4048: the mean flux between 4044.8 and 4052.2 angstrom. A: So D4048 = 11.1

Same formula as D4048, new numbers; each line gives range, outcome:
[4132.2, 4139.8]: 11.6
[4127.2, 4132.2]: 11.4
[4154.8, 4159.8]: 8.69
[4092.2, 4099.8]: 11.5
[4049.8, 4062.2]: 10.5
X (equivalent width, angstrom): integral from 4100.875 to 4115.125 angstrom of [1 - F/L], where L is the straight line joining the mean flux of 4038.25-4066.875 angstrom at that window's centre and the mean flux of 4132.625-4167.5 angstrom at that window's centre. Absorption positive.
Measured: -1.3 angstrom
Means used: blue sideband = 10.6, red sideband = 10.7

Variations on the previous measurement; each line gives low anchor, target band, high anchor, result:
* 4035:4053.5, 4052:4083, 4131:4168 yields 1.6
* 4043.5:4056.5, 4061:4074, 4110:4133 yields -0.4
